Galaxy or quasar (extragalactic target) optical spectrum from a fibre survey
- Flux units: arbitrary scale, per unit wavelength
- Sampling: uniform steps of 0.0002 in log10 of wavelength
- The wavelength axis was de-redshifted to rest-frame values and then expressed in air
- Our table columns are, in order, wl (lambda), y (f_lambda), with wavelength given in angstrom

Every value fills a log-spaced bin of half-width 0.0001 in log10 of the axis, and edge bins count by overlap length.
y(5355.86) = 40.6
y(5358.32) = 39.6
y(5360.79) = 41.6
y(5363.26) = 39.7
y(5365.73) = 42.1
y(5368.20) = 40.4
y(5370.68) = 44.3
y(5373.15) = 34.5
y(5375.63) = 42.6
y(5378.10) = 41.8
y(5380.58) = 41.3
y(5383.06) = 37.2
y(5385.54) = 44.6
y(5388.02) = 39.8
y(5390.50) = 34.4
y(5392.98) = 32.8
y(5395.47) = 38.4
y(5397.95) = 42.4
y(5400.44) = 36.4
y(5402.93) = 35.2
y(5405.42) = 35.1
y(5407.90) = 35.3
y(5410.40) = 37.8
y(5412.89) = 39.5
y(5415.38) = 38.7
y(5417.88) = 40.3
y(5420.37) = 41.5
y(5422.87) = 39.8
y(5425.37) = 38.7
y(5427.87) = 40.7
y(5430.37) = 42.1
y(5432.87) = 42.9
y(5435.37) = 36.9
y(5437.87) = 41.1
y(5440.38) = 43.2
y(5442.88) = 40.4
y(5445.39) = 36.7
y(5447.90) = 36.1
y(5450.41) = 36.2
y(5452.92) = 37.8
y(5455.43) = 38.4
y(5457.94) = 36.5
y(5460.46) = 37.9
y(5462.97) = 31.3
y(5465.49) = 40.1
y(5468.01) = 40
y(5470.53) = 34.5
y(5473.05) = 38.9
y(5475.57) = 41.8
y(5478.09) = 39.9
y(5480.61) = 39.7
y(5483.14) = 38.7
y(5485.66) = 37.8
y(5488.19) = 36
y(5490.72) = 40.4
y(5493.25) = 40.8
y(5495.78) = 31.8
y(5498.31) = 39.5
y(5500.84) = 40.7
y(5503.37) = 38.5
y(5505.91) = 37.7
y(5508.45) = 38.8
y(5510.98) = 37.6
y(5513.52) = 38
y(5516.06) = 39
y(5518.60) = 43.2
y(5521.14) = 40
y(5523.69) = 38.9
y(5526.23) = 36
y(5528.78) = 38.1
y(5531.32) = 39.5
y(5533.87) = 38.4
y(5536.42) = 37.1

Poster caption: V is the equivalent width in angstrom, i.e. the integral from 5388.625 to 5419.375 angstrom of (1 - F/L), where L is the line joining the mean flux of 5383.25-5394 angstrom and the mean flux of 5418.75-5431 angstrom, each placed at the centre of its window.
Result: 1.4 angstrom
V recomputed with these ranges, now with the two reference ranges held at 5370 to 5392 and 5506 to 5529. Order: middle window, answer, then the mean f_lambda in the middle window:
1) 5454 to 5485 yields 0.83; 38.1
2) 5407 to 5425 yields 0.25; 39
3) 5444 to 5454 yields 0.66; 36.7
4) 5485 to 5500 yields 0.47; 37.8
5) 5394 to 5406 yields 0.66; 37.5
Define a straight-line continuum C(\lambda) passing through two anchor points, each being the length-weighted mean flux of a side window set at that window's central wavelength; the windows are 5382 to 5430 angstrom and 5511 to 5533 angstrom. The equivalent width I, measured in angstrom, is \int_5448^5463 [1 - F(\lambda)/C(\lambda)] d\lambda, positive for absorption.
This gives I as 0.74 angstrom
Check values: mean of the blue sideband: 38.4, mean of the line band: 36.8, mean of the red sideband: 39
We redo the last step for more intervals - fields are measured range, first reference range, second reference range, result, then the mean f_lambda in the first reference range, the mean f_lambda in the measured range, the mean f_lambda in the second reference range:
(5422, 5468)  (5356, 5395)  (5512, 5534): 0.8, 39.8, 38.7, 39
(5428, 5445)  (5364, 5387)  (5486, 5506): -0.6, 40.9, 40.9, 38.2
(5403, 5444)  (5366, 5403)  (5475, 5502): -0.5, 39.3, 39.5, 38.7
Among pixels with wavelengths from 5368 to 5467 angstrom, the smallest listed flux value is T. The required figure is 31.3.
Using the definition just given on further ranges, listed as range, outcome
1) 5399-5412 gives 35.1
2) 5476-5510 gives 31.8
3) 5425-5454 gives 36.1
